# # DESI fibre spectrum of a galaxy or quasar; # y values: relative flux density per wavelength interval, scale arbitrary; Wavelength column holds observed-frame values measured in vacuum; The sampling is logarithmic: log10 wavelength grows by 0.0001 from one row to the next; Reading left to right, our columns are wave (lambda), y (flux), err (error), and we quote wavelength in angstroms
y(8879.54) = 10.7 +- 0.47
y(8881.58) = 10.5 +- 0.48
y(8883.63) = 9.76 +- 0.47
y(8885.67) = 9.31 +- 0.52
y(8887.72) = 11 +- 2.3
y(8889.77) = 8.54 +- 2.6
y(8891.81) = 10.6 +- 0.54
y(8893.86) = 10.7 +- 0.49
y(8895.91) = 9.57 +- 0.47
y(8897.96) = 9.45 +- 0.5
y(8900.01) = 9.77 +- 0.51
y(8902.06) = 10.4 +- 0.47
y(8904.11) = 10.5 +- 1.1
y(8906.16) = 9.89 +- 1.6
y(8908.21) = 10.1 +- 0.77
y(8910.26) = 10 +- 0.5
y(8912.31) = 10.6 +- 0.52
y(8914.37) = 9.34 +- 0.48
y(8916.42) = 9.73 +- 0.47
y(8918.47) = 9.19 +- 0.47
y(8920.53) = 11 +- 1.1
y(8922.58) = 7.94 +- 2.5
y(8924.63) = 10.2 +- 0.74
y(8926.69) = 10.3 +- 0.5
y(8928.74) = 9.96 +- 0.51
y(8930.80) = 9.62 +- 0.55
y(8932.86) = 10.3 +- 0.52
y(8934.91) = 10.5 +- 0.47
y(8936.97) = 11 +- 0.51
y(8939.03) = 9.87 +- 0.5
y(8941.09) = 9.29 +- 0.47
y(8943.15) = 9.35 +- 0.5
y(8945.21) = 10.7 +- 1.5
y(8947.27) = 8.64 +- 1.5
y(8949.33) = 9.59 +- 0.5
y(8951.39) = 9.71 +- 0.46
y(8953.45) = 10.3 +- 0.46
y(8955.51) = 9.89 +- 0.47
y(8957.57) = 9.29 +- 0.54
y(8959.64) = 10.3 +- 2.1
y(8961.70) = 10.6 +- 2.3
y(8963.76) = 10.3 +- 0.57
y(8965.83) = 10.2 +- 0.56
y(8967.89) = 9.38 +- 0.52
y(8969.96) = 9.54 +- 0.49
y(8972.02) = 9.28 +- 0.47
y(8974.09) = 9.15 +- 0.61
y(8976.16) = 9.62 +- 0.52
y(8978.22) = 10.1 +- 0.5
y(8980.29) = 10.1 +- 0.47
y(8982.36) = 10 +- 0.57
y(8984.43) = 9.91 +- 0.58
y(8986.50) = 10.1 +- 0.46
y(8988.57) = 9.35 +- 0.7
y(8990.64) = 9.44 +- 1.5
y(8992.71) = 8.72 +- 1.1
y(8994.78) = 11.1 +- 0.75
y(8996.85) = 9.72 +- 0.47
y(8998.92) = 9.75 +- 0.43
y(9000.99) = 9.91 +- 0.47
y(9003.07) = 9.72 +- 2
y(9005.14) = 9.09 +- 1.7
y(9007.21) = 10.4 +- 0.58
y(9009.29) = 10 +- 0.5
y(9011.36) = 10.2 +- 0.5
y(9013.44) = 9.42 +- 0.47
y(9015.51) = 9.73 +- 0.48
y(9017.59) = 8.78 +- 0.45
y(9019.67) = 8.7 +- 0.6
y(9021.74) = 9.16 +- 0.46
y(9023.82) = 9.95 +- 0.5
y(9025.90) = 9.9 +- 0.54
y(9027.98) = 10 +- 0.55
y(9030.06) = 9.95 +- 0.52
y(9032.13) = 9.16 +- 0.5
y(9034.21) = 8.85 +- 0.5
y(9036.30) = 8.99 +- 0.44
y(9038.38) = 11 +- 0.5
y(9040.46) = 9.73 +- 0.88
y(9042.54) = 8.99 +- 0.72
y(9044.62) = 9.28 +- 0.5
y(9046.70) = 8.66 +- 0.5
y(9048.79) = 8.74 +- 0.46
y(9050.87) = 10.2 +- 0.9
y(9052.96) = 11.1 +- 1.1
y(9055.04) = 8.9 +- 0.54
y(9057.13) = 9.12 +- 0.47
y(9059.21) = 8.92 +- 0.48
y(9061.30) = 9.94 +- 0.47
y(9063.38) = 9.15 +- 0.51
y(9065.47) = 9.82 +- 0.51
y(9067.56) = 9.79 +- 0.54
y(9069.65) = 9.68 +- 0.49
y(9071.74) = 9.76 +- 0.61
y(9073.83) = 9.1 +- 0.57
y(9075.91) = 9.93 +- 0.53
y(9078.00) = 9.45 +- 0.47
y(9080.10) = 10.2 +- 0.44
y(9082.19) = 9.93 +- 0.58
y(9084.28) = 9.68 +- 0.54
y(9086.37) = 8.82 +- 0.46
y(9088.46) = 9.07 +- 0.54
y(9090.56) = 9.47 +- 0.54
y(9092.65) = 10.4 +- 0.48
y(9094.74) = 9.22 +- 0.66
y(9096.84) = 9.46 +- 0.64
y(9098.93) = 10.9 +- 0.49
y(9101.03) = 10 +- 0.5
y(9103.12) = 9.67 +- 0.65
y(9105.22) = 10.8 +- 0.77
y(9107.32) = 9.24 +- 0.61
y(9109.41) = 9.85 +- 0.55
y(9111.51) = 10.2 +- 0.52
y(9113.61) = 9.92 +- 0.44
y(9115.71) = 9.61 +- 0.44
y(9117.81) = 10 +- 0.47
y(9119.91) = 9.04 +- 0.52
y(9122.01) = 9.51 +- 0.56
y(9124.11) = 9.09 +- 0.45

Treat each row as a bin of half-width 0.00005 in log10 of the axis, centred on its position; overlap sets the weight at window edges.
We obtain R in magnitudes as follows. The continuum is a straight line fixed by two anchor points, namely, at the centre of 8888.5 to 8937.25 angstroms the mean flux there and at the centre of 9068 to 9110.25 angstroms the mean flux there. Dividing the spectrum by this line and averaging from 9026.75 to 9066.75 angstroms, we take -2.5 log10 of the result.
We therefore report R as 0.03 mag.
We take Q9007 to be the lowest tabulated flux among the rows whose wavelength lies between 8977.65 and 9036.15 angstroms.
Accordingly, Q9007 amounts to 8.7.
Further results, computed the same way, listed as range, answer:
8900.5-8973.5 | 7.94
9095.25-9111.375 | 9.24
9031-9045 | 8.85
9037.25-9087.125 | 8.66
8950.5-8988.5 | 9.15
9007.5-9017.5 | 9.42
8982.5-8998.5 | 8.72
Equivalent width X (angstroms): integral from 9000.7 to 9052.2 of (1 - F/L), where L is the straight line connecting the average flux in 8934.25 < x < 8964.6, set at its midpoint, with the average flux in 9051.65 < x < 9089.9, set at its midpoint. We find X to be 0.90 angstroms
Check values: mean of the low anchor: 9.95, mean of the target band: 9.54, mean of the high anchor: 9.58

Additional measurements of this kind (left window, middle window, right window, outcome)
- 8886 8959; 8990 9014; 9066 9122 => 0.06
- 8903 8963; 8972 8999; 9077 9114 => 0.34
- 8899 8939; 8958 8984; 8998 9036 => -0.22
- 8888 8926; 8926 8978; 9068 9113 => -0.06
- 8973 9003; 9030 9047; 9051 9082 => 0.52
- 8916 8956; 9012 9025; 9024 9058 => 0.39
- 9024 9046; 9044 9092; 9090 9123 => 0.91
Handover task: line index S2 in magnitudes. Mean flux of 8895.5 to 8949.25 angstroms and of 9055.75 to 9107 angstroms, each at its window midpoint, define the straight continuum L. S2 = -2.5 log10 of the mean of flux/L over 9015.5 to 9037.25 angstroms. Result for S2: 0.04 mag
